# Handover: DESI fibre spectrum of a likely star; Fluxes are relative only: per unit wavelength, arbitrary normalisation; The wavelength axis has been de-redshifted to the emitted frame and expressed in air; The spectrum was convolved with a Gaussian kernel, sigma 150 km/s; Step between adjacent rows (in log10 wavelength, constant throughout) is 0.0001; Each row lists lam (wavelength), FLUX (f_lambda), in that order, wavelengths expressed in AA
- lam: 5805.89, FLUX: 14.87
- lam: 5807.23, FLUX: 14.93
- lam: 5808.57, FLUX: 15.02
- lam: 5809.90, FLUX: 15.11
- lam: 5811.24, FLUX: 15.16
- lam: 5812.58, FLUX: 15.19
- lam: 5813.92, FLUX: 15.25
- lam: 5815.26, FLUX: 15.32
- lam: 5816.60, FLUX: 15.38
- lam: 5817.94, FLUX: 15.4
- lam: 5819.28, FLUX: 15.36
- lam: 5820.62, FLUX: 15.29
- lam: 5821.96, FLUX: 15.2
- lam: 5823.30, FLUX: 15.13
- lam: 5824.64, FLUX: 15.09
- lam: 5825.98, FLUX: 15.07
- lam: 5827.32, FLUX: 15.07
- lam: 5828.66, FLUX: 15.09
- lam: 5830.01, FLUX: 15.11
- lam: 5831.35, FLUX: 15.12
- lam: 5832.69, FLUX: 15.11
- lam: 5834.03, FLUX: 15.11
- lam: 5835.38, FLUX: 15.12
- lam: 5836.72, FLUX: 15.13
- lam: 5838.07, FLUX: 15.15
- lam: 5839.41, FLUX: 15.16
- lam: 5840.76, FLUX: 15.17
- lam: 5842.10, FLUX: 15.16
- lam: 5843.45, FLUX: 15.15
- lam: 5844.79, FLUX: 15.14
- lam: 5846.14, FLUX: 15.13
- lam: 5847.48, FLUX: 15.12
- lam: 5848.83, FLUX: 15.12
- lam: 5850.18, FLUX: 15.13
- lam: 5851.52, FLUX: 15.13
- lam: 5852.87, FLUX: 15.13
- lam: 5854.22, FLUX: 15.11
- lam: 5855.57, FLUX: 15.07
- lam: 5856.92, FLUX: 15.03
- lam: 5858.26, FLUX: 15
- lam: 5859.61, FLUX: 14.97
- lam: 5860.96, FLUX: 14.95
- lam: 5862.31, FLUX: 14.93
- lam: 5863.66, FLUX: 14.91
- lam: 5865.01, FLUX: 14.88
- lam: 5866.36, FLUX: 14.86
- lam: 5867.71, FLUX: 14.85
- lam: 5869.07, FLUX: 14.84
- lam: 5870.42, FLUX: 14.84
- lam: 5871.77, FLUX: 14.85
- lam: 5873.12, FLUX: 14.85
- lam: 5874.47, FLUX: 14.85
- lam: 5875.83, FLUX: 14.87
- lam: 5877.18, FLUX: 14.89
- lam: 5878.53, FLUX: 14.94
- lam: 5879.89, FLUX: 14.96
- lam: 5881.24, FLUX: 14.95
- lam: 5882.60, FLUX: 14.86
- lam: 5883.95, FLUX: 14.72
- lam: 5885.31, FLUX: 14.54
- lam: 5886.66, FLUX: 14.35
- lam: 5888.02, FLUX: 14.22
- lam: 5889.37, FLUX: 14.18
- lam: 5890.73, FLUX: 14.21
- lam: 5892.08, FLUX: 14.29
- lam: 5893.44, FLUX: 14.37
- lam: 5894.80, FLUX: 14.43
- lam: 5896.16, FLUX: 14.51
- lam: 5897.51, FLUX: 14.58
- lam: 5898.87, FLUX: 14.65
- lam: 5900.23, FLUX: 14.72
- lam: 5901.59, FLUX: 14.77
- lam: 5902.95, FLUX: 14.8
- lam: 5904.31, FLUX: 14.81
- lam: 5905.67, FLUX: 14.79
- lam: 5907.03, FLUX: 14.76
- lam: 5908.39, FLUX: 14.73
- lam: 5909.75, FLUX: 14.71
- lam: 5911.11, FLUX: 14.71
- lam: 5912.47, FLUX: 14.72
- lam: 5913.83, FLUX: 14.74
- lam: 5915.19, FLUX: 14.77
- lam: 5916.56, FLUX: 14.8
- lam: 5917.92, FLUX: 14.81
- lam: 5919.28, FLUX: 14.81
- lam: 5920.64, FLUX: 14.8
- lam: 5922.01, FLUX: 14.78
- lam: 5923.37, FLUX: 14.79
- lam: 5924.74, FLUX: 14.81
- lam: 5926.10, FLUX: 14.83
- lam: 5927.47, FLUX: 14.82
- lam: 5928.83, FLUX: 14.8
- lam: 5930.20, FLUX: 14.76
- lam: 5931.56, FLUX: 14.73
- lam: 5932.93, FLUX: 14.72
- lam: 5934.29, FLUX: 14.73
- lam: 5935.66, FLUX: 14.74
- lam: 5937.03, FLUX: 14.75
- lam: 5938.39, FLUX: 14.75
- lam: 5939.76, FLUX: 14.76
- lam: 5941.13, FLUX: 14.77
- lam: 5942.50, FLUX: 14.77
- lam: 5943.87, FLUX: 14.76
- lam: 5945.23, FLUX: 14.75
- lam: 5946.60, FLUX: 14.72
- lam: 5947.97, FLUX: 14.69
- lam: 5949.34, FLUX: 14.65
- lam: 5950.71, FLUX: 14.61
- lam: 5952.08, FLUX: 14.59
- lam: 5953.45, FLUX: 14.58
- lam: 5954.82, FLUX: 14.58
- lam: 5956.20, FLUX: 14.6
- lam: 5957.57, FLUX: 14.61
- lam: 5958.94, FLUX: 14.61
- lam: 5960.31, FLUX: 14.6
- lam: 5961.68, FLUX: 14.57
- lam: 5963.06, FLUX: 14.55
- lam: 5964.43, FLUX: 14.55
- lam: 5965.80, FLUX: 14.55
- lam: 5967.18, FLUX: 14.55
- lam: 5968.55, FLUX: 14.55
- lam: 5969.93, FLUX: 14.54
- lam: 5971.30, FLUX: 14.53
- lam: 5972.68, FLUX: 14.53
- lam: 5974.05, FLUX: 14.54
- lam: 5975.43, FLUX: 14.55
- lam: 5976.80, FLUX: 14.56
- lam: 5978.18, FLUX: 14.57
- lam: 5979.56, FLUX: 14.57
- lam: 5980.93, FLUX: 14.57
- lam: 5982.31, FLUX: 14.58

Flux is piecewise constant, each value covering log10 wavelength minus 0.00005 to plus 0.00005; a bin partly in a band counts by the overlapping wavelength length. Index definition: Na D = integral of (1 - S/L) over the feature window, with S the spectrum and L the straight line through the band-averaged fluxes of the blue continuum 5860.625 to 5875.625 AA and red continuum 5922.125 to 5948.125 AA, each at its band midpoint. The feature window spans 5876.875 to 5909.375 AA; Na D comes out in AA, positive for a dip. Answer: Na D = 0.45 AA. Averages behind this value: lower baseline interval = 14.9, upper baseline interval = 14.8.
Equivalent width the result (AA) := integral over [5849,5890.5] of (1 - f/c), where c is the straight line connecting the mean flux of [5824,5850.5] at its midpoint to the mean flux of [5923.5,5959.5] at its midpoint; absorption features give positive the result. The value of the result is 0.4 AA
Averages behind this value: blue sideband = 15.1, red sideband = 14.7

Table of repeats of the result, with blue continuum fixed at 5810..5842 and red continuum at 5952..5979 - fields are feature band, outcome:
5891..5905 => 0.3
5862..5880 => 0.1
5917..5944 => -0.1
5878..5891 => 0.3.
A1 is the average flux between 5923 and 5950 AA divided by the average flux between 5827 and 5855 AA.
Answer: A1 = 1.0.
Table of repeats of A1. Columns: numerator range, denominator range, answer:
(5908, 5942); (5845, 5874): 0.99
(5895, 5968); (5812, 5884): 0.98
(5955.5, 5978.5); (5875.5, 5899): 1.00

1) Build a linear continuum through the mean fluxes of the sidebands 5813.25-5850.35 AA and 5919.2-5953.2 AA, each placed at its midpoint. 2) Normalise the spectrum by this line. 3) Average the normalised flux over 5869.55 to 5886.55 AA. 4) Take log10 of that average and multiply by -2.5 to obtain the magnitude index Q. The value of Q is 0.011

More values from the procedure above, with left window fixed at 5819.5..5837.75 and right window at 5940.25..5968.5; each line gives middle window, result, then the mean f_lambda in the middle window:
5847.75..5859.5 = 0.00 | 15.1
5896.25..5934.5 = 0.00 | 14.8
